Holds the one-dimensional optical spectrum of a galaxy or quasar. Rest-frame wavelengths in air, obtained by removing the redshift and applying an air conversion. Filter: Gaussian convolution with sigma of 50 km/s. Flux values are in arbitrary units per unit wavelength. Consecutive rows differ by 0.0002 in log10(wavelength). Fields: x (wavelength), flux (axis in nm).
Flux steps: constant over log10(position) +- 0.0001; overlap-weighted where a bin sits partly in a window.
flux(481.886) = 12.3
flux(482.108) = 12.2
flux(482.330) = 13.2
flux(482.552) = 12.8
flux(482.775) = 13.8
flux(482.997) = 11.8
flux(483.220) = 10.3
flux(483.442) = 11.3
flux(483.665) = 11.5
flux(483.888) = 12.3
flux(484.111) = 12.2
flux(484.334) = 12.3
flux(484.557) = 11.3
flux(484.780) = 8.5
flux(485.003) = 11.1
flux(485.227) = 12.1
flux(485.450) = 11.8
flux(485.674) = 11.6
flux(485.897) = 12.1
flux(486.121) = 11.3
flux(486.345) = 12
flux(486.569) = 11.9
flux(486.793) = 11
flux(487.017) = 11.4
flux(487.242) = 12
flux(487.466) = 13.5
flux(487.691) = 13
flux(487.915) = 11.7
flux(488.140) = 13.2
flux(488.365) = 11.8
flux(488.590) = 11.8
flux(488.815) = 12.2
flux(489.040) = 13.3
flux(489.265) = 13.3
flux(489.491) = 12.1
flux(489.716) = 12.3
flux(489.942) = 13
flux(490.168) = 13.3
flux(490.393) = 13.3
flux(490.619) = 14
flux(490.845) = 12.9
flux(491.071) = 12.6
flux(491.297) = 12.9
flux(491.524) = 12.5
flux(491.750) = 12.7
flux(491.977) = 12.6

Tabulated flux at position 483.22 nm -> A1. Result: 10.3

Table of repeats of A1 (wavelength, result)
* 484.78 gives 8.5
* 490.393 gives 13.3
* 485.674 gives 11.6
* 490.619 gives 14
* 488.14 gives 13.2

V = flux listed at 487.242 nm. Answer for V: 12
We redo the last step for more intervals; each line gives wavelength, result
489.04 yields 13.3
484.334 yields 12.3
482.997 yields 11.8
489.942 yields 13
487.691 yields 13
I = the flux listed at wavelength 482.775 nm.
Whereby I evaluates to 13.8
